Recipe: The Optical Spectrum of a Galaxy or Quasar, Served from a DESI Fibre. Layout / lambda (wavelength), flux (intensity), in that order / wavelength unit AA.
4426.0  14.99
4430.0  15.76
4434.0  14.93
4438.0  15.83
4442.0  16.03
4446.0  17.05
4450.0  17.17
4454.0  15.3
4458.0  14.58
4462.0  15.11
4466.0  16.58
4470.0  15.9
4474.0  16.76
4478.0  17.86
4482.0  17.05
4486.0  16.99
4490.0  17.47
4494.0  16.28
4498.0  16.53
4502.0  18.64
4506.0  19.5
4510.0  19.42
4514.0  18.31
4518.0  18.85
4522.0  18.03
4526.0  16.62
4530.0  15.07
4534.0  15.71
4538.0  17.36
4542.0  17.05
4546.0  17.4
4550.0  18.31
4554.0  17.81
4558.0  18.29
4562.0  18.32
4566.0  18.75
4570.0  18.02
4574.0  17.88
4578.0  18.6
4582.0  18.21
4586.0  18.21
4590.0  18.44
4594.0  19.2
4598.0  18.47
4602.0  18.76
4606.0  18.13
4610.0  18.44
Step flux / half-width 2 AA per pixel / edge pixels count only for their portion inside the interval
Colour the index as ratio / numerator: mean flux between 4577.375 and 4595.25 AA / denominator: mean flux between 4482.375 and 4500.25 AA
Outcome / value 1.10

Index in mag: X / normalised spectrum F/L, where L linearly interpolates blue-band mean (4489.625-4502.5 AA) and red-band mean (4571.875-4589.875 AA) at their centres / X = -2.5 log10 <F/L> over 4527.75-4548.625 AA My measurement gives 0.07 mag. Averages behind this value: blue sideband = 17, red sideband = 18.2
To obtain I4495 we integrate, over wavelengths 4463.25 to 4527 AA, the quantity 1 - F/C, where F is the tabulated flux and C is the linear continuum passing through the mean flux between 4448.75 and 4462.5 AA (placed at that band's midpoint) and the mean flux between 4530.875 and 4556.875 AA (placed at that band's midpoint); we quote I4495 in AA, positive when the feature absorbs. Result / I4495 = -4.95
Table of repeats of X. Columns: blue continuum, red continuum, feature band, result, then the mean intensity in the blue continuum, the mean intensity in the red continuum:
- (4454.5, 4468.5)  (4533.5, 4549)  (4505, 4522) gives -0.146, 15.4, 17.1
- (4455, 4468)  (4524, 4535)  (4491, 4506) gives -0.122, 15.4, 15.8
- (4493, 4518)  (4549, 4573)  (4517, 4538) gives 0.089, 18.2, 18.2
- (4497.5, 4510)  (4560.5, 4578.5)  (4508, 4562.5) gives 0.052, 18.6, 18.3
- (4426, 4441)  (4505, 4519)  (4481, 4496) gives 0.062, 15.5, 19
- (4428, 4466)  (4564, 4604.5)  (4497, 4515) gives -0.101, 15.8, 18.4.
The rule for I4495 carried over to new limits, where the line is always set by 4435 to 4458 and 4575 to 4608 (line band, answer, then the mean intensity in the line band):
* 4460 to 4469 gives 0.3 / 15.9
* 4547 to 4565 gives -0.3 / 18.2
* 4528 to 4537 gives 1.0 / 15.6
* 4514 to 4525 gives -0.6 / 18.3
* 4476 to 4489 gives -0.5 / 17.3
